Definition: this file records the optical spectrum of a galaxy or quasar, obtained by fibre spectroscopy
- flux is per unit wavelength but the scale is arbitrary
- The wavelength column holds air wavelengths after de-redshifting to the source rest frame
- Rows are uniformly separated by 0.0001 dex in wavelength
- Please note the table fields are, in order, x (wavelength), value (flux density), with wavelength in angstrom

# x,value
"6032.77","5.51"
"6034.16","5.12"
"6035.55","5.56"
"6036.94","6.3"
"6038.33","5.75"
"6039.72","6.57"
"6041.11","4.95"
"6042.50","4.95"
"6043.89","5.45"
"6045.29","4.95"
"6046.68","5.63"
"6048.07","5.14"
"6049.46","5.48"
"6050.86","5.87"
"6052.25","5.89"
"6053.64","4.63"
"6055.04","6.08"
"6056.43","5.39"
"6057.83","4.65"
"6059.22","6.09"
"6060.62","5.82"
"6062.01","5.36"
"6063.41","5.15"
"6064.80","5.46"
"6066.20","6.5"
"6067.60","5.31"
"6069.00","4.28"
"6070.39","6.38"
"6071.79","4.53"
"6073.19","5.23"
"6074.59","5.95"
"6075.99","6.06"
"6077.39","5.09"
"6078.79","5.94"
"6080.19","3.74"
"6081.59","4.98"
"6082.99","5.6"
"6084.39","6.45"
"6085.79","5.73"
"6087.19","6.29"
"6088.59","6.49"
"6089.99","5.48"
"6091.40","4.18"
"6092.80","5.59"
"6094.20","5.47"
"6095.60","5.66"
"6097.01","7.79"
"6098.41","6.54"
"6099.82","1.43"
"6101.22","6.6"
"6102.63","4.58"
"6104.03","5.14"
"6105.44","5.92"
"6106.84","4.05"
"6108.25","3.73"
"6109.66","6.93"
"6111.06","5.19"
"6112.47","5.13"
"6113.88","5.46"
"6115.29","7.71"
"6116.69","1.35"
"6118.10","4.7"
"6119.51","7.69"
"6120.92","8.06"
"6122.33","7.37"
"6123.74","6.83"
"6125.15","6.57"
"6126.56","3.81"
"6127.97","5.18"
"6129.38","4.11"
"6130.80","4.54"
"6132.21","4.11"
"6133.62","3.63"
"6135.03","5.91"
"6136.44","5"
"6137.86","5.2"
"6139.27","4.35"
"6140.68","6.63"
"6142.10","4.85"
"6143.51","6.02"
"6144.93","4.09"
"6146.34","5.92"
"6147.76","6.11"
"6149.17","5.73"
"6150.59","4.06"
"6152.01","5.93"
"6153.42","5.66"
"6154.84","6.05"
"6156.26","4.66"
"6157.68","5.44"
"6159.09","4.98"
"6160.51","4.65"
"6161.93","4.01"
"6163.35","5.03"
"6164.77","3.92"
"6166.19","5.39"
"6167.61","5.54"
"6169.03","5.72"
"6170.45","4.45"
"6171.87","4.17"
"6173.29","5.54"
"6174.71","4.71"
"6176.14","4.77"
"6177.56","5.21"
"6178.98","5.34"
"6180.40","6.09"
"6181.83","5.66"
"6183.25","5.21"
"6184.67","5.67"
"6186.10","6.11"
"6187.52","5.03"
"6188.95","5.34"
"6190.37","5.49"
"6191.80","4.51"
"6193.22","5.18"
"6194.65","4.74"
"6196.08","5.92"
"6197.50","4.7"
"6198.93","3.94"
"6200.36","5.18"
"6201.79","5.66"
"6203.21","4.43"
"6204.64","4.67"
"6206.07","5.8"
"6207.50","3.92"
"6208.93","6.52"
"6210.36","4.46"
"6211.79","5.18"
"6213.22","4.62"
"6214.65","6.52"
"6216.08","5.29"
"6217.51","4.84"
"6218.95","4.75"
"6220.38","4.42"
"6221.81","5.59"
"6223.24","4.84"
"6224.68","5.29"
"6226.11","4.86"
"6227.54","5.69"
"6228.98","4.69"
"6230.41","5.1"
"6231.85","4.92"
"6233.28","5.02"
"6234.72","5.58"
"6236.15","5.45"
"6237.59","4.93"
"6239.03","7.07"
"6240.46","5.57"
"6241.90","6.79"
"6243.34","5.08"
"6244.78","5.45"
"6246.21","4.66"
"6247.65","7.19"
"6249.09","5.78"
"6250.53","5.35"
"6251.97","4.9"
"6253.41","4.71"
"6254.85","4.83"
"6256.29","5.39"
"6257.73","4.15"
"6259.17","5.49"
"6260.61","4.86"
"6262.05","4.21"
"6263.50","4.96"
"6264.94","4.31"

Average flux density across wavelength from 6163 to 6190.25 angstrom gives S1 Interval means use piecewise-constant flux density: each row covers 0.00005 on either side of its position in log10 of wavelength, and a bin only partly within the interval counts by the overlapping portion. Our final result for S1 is 5.21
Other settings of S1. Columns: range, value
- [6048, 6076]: 5.48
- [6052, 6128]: 5.51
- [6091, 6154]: 5.35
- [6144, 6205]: 5.14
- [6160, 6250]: 5.21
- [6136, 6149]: 5.38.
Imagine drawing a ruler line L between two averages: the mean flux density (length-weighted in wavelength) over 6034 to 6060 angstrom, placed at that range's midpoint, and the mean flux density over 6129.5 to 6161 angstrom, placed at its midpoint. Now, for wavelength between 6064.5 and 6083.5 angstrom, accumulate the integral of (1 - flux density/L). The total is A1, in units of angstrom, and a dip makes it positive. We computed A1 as 0.2 angstrom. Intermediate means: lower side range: 5.51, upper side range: 5.14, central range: 5.35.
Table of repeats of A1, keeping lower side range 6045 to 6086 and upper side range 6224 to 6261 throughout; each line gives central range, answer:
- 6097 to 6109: 1.1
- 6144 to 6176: 1.8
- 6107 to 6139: 0.5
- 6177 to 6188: -0.4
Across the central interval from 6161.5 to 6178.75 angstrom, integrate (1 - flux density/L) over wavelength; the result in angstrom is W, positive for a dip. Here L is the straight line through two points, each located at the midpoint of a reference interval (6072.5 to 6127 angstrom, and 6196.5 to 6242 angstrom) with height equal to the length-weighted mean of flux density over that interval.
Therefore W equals 1.4 angstrom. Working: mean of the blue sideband 5.56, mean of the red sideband 5.18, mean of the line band 4.9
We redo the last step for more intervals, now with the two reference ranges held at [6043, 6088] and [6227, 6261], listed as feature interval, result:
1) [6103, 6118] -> 1.13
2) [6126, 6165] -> 3.02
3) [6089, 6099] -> -0.68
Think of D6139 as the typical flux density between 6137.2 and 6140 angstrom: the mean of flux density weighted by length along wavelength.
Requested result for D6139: 4.8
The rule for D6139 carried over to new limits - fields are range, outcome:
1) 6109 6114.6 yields 5.67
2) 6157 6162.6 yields 4.78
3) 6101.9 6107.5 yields 4.94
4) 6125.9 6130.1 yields 4.37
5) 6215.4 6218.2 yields 5.07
